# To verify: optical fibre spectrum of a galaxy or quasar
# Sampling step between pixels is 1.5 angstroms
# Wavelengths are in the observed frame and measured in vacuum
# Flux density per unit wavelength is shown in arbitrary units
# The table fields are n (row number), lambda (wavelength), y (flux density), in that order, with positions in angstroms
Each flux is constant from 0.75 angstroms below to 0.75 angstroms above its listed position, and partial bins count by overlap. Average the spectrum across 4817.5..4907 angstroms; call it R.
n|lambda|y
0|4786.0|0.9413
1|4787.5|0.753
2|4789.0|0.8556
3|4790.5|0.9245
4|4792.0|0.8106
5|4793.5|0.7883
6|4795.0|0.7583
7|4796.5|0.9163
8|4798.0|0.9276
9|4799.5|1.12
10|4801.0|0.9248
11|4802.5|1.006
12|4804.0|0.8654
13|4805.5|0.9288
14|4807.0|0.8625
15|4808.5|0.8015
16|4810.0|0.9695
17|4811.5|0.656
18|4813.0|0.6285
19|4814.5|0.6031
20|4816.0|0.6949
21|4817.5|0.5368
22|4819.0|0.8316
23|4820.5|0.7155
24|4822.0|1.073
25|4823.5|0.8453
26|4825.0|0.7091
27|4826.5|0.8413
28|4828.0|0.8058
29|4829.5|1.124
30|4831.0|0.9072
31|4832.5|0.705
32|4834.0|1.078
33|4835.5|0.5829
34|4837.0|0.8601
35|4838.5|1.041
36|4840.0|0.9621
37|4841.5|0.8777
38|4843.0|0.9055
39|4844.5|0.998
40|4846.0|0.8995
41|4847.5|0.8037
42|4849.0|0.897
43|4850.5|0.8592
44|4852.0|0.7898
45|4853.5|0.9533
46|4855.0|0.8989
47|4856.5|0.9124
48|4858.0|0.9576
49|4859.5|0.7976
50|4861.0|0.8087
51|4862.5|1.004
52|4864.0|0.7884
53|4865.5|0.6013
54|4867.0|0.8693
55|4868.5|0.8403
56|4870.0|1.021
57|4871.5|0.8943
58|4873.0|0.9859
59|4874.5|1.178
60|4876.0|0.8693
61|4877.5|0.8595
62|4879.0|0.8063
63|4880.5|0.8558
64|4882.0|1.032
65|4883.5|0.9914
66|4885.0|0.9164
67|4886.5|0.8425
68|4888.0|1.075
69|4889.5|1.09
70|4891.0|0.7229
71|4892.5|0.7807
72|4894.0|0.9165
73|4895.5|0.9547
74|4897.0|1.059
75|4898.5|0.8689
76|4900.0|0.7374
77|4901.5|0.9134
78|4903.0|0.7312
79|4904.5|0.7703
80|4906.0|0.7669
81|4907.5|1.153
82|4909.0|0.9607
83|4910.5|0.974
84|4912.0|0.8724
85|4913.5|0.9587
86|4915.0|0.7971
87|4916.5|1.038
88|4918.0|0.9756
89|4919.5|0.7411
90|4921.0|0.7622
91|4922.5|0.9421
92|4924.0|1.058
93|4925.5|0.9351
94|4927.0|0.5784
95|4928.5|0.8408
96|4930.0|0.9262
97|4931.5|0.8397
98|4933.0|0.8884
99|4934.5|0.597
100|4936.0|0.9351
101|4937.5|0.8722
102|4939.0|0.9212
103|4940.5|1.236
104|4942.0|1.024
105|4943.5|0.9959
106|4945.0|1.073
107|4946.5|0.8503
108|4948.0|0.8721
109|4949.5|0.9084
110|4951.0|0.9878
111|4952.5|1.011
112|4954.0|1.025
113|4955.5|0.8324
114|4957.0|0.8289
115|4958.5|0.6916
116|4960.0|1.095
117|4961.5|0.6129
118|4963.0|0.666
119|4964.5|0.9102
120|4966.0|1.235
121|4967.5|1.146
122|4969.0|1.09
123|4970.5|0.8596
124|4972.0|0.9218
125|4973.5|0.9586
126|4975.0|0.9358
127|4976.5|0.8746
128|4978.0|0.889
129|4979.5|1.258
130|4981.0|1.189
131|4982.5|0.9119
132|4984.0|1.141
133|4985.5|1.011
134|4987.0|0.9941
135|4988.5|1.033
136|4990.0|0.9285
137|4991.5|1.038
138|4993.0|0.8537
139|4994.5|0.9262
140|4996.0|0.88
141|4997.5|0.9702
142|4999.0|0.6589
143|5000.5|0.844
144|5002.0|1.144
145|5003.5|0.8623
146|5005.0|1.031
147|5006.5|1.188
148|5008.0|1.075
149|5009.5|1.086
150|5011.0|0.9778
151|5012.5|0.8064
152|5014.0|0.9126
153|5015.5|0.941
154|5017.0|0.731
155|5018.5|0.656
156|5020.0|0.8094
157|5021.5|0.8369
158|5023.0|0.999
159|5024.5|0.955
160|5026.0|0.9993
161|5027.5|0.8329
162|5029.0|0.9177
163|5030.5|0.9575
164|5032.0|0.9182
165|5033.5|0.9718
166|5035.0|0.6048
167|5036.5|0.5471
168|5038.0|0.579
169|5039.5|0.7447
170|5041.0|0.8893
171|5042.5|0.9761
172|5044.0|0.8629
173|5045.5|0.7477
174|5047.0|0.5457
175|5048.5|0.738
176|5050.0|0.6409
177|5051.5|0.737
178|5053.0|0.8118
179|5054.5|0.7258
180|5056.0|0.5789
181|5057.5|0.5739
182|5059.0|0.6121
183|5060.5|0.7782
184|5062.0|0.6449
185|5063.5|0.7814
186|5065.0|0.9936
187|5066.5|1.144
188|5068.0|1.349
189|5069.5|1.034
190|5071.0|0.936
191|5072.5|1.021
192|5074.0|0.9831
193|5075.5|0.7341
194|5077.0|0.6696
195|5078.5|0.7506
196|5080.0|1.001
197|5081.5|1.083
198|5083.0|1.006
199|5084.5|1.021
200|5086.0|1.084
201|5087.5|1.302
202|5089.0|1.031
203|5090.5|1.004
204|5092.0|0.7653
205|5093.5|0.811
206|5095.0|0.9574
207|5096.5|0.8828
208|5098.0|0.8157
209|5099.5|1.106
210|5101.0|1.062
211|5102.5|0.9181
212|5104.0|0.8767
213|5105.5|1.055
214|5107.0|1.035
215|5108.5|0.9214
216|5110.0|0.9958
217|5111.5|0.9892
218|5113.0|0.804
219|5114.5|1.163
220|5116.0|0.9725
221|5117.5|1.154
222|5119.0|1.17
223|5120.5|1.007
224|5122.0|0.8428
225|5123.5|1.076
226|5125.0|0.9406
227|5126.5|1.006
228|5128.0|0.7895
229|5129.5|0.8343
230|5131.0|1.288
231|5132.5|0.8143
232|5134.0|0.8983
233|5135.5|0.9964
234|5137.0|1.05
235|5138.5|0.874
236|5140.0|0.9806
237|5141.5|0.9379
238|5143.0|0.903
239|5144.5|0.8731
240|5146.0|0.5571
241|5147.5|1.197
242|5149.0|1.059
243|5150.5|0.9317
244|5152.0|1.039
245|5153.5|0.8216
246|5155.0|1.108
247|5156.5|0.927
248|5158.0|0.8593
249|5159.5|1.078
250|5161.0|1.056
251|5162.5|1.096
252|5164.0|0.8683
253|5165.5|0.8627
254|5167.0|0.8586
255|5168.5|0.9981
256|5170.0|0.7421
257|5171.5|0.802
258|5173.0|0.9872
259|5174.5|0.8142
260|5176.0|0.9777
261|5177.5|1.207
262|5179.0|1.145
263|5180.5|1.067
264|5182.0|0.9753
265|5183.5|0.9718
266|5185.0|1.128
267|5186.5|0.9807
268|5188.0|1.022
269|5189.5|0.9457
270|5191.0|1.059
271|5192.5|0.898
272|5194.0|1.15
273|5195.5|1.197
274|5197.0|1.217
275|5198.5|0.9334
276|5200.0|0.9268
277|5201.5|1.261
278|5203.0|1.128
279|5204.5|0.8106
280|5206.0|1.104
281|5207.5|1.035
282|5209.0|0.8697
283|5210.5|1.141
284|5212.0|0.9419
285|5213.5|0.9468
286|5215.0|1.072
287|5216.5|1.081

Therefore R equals 0.882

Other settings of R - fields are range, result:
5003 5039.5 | 0.88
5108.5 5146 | 0.964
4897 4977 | 0.907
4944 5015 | 0.957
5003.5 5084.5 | 0.859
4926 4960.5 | 0.905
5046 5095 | 0.872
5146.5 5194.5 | 0.985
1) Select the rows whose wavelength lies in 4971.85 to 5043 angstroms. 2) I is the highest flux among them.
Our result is 1.258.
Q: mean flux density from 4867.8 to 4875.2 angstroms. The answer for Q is 0.984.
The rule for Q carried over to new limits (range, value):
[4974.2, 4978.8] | 0.904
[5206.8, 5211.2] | 1.01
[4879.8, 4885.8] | 0.949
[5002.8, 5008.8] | 1.04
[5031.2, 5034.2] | 0.945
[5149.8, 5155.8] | 0.975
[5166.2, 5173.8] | 0.877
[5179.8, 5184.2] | 1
